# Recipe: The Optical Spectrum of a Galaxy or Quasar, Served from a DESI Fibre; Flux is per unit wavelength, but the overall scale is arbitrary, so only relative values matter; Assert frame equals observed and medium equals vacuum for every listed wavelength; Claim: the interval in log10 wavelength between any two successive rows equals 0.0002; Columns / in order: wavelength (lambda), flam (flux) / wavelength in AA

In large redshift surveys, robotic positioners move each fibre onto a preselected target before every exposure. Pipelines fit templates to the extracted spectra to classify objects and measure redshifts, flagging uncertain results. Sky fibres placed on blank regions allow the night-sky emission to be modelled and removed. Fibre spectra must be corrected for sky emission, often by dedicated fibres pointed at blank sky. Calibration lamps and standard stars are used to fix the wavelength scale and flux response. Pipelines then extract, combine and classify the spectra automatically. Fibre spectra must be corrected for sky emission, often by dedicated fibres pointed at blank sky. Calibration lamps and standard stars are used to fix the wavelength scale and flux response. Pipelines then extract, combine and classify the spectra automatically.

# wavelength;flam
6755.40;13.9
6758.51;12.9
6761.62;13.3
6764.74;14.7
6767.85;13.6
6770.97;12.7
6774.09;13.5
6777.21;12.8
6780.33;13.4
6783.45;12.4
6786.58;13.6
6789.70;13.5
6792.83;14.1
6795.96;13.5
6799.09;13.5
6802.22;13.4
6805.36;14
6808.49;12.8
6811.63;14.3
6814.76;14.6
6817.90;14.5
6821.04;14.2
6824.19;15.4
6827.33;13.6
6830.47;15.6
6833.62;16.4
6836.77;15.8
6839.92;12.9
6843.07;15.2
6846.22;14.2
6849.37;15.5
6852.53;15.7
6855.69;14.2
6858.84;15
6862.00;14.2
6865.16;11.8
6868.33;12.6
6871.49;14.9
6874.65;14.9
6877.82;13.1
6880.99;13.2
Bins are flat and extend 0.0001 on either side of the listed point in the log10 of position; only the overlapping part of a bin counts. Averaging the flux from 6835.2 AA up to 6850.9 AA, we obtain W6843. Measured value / 14.7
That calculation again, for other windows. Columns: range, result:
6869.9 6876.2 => 14.9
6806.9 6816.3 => 13.9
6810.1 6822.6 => 14.4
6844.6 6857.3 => 14.9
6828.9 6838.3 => 15.9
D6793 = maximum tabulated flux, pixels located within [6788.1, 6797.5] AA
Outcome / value 14.1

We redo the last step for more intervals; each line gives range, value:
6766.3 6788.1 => 13.6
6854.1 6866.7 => 15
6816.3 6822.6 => 14.5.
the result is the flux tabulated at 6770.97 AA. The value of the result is 12.7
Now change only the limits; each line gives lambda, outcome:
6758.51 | 12.9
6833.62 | 16.4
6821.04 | 14.2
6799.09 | 13.5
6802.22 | 13.4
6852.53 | 15.7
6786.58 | 13.6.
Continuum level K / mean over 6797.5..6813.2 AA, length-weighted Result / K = 13.6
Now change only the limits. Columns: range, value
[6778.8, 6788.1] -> 13.1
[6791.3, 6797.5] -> 13.8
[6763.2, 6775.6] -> 13.6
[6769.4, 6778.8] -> 13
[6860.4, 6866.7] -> 13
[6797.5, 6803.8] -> 13.4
